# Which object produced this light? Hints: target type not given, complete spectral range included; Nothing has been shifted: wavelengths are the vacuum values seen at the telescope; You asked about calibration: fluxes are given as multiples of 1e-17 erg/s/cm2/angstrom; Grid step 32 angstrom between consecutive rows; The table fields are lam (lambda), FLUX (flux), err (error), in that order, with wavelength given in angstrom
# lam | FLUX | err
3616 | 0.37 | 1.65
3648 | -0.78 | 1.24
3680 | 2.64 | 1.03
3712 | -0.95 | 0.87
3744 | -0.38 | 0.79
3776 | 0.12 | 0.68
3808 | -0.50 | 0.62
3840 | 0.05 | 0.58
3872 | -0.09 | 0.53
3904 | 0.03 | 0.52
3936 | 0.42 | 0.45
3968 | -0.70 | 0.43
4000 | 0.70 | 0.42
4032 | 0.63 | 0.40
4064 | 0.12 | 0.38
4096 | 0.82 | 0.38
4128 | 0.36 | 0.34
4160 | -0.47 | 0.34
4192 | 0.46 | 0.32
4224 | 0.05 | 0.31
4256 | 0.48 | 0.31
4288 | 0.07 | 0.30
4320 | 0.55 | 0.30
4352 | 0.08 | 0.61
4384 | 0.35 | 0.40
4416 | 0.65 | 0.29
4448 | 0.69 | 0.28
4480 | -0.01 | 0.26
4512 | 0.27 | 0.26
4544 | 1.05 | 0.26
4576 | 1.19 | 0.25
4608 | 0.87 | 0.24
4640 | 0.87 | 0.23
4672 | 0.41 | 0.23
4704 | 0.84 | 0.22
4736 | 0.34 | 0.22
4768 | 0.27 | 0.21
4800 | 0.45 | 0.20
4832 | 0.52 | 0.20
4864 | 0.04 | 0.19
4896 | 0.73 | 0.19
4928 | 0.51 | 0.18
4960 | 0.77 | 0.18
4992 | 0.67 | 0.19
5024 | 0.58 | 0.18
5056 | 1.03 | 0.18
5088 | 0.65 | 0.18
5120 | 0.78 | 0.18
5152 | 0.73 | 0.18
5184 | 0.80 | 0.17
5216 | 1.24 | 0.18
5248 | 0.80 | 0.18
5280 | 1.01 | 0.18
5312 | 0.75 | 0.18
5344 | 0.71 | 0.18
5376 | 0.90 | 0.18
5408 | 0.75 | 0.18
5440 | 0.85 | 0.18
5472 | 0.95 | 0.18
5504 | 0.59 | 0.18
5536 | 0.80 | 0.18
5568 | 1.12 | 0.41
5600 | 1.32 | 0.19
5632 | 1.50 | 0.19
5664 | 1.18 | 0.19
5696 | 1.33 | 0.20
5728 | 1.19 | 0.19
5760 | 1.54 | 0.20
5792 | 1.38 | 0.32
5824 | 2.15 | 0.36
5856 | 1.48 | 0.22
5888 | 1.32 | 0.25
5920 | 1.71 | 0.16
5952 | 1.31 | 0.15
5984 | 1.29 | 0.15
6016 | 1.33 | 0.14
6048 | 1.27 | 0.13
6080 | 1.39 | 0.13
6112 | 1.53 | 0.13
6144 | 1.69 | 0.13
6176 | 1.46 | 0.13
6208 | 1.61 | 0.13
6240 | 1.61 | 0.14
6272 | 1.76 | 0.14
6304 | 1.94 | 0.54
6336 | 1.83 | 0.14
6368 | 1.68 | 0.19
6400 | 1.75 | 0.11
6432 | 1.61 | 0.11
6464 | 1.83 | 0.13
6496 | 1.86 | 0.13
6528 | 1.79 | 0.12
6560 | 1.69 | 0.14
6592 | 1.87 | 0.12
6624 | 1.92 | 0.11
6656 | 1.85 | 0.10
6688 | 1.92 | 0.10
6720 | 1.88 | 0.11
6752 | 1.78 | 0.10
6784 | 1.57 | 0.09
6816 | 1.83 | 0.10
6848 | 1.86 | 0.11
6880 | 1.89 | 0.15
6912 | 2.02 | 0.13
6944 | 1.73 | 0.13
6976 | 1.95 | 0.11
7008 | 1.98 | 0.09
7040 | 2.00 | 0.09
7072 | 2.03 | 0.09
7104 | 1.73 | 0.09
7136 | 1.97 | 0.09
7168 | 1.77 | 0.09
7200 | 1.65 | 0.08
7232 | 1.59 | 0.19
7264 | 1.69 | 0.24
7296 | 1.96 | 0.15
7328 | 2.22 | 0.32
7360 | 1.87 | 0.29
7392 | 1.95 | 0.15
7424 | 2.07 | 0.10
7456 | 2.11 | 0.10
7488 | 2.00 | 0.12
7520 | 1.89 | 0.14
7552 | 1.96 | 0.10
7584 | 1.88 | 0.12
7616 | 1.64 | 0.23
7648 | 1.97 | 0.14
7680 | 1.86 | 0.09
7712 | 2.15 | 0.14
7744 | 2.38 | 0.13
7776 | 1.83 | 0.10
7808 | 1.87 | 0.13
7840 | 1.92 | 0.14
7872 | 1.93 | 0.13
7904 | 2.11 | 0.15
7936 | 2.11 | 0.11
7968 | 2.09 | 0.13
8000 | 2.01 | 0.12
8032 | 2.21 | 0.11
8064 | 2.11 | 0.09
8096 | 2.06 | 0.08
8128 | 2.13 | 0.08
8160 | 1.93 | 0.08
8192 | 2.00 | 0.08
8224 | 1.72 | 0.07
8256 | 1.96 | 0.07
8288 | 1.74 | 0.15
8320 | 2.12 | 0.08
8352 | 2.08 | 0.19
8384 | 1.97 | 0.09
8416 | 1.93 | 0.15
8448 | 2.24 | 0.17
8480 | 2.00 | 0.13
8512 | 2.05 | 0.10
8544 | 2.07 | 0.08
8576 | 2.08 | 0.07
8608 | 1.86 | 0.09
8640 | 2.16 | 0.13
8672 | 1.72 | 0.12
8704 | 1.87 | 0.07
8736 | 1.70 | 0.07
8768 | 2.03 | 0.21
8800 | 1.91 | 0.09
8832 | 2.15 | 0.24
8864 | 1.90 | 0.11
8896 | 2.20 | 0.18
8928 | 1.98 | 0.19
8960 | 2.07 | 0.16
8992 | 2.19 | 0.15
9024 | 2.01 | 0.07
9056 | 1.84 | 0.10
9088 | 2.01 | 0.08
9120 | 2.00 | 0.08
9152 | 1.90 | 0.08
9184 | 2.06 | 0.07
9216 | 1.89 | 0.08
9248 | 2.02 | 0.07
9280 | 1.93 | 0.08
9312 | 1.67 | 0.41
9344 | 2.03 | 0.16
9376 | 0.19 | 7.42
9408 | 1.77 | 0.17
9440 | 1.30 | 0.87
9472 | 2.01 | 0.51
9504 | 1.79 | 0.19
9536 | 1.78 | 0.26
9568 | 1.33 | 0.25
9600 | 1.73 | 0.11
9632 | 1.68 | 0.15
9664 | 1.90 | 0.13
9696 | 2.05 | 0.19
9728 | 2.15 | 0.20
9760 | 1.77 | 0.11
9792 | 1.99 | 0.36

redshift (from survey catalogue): 0.395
